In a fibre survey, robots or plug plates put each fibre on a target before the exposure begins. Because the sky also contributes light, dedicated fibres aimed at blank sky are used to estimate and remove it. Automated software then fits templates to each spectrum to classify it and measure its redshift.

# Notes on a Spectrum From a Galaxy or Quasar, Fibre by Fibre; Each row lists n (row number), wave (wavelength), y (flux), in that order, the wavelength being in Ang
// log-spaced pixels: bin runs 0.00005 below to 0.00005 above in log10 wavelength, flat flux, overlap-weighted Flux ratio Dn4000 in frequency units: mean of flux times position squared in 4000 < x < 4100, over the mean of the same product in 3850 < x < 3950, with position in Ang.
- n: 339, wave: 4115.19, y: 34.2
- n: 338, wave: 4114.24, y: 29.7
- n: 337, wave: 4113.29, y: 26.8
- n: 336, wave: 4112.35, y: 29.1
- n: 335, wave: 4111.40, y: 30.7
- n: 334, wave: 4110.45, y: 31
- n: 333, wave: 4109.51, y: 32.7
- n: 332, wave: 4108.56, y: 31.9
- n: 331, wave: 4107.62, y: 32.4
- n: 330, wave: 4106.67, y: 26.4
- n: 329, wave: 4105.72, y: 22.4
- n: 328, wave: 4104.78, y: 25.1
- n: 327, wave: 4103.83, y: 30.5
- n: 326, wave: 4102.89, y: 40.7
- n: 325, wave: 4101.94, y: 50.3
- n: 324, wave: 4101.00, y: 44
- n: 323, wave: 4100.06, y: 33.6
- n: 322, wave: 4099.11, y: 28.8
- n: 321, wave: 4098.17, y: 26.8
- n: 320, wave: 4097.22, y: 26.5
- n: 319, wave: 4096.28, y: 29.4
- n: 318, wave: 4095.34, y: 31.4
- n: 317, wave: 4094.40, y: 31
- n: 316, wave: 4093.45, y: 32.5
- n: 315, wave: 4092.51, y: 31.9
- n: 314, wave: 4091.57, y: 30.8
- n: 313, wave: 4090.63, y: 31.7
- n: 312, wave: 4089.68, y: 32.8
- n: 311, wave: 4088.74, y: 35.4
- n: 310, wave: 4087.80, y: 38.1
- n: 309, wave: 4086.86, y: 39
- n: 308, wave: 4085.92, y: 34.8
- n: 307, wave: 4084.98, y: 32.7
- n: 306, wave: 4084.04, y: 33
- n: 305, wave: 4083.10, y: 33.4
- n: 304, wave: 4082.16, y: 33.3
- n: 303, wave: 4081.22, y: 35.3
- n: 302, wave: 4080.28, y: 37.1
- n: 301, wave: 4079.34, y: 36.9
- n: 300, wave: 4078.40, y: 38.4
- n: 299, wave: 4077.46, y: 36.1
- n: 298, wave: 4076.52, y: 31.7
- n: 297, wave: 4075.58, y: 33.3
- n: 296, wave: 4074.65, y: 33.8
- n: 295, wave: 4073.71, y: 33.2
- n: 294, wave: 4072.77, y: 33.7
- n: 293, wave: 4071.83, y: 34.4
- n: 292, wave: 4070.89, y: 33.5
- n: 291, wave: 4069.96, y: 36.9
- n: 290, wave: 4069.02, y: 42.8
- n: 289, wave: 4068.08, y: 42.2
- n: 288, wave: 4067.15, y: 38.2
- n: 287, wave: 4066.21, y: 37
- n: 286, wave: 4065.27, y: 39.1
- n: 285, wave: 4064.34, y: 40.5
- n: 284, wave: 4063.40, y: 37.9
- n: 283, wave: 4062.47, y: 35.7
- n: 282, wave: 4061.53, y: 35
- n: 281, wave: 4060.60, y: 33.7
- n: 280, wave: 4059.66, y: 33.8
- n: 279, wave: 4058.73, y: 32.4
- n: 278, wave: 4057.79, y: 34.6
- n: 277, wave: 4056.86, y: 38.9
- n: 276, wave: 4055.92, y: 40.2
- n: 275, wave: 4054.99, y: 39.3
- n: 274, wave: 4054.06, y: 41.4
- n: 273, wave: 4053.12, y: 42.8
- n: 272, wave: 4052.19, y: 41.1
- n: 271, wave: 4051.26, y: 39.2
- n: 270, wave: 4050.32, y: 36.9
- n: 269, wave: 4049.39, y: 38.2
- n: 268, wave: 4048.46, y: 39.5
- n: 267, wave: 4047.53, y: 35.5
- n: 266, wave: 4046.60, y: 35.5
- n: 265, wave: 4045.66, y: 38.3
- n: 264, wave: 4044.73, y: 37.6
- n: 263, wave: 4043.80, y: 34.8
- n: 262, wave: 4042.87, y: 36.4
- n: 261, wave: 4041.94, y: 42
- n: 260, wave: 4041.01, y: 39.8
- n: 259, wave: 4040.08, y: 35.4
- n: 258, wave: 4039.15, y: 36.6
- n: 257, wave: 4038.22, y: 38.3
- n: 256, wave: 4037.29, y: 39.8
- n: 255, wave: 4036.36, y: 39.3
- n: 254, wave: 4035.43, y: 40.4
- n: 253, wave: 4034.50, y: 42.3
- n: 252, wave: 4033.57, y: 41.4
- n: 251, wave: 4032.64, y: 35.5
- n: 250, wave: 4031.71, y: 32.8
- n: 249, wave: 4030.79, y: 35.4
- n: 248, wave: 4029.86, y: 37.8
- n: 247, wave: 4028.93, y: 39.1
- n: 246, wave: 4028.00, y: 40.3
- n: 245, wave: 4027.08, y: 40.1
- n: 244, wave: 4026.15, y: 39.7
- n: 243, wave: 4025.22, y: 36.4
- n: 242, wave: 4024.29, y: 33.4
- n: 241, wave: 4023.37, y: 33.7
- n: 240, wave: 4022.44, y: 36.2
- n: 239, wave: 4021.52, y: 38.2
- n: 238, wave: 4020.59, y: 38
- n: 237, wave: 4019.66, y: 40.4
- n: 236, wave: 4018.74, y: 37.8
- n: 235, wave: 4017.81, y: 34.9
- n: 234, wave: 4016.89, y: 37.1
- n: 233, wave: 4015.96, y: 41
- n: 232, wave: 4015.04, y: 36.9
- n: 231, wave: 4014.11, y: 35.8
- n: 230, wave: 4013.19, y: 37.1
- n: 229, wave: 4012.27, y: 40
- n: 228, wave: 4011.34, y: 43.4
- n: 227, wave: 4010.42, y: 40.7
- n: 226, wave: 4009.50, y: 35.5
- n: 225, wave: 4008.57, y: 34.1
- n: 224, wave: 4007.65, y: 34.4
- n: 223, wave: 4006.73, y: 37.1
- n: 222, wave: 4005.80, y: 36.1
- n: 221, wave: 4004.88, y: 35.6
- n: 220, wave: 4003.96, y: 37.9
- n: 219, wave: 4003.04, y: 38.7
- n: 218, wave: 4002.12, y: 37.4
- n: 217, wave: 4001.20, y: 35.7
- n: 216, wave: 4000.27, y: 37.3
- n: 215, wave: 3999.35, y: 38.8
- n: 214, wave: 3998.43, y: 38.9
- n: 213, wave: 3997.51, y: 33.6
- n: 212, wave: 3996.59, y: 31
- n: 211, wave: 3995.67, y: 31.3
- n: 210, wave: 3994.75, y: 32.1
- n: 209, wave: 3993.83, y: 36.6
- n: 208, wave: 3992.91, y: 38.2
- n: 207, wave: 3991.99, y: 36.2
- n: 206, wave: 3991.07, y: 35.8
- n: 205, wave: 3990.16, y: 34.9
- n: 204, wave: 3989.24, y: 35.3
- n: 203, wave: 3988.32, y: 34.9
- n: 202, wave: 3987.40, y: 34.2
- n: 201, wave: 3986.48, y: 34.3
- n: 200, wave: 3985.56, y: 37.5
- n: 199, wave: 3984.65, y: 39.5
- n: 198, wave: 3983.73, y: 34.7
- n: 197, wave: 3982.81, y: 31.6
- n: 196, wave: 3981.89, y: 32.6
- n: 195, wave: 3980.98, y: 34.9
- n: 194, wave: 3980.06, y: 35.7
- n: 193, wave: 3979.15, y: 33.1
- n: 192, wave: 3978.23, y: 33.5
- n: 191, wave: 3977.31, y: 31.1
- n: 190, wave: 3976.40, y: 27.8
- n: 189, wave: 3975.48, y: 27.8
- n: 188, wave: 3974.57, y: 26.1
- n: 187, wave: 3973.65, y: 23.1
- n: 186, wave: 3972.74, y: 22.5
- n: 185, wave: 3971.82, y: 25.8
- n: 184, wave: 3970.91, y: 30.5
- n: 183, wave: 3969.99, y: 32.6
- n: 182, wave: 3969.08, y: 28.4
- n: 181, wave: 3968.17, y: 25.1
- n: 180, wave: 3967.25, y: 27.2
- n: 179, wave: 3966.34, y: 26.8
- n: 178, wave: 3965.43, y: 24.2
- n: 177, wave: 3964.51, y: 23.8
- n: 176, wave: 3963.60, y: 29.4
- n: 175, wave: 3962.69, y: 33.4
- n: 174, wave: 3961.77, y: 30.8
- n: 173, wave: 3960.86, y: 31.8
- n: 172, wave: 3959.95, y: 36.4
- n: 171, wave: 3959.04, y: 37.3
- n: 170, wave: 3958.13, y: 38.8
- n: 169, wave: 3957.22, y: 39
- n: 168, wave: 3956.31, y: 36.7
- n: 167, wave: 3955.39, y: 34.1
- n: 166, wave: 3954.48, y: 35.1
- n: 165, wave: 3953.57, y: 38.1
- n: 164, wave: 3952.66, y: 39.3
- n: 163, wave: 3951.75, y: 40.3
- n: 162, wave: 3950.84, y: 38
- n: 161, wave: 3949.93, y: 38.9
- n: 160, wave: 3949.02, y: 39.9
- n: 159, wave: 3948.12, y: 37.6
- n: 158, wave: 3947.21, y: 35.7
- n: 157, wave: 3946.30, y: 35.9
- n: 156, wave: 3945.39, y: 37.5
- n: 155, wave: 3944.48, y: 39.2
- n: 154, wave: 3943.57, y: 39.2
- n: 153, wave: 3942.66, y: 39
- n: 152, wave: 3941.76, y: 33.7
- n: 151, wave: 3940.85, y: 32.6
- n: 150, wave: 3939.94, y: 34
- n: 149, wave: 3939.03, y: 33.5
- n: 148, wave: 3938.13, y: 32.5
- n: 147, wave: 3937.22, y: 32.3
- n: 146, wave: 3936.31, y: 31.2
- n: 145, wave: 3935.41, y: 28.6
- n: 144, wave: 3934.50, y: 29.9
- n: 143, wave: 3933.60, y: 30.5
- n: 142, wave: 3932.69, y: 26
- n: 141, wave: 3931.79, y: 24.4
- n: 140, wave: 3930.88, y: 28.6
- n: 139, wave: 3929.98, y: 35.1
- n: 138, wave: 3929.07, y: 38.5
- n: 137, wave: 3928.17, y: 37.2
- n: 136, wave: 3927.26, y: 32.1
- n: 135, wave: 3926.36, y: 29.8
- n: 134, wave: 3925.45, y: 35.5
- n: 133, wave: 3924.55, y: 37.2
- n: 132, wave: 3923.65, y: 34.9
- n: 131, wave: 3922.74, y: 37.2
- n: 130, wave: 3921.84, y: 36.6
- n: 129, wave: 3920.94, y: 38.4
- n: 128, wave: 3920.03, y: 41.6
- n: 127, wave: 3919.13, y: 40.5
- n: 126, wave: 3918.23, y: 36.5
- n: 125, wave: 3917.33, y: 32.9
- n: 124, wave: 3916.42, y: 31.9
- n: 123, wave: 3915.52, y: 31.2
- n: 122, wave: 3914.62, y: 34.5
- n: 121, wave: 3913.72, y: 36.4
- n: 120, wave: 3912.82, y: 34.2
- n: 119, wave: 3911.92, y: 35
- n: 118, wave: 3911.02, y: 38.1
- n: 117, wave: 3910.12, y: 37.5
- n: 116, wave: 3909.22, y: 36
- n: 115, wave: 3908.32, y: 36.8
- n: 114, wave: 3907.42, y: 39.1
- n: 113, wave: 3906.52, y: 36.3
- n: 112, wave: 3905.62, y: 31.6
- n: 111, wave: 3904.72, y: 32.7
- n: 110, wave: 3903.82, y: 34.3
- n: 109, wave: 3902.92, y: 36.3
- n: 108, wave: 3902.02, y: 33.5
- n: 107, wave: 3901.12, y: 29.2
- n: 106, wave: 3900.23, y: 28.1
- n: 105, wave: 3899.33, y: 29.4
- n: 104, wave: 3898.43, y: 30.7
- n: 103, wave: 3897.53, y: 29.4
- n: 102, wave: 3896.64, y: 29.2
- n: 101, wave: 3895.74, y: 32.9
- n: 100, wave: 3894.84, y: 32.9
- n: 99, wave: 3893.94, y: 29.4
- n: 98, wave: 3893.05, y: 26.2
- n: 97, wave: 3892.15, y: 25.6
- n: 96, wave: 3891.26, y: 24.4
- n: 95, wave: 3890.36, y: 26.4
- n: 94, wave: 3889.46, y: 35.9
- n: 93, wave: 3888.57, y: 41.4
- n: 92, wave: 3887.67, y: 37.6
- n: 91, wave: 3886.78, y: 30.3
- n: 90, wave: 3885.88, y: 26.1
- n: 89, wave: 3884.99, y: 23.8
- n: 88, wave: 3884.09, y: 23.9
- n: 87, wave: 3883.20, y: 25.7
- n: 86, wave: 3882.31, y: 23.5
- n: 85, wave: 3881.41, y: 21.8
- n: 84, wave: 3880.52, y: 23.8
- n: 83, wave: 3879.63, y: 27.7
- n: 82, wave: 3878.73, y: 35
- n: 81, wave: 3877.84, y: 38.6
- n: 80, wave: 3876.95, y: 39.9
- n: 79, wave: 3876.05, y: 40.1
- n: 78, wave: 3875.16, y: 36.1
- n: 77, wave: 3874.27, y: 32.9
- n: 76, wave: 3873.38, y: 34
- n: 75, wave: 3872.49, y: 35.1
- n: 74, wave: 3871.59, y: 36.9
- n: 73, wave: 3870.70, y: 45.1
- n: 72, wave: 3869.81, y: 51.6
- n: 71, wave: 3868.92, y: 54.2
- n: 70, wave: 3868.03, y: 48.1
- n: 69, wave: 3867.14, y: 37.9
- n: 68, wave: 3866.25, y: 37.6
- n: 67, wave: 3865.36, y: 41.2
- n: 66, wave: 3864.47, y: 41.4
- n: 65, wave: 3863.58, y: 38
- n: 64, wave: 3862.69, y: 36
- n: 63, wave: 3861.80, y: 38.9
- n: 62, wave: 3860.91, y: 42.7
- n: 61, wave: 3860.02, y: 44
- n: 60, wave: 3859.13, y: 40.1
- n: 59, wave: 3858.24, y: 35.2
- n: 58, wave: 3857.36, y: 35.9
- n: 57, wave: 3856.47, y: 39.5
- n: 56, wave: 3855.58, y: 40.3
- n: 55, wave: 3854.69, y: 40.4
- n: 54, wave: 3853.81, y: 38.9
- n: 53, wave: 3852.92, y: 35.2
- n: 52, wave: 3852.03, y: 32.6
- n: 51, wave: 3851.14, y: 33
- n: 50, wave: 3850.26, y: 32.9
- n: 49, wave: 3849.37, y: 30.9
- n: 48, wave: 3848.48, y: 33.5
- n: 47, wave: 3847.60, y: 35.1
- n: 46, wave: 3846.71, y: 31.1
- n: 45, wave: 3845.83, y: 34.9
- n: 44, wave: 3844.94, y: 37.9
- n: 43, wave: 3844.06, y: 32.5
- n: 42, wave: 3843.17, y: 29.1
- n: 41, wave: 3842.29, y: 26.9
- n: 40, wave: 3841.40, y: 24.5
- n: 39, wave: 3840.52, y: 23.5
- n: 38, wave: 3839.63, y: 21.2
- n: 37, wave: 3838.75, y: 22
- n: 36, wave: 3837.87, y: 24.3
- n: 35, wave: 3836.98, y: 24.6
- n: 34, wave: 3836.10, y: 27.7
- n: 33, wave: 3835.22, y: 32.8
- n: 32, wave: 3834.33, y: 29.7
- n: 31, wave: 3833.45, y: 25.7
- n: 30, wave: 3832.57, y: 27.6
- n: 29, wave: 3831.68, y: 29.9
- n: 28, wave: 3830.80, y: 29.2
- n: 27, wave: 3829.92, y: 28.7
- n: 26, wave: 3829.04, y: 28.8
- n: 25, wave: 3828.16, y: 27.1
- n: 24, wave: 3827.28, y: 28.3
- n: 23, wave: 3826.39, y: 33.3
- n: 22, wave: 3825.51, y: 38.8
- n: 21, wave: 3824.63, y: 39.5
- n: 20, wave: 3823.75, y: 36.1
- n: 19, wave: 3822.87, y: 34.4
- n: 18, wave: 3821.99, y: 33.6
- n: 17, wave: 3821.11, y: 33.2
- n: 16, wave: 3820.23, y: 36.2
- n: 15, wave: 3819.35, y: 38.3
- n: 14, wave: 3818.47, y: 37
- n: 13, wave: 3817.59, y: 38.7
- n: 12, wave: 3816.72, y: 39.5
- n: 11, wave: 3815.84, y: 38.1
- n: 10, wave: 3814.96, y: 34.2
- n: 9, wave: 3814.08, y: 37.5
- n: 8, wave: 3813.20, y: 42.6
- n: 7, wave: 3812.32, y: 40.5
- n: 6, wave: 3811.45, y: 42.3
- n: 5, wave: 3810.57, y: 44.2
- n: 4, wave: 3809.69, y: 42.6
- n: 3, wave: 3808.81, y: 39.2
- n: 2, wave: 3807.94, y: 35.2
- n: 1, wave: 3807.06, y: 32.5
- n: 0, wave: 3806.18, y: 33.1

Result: 1.1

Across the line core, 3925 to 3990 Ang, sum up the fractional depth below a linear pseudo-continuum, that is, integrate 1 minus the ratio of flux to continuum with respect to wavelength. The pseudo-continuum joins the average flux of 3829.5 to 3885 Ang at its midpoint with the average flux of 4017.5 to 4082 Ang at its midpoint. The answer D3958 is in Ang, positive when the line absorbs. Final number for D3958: 4.8 Ang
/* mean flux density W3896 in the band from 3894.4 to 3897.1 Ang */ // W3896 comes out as 31.7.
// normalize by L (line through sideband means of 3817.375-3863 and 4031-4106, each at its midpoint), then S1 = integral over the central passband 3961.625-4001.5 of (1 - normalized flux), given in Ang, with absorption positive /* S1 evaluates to 3.2 Ang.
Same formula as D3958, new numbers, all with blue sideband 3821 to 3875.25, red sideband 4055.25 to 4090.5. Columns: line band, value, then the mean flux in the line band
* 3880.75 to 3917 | 3.4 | 31.4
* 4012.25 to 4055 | -2.9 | 38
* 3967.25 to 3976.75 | 2.2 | 27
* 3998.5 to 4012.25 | -0.8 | 37.4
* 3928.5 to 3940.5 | 1.3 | 31.2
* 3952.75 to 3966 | 0.6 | 33.6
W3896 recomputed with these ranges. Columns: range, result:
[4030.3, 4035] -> 37.5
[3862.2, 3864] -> 37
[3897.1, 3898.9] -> 30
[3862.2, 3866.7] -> 38.8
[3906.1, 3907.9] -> 37.7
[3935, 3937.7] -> 30.7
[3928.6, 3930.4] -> 36.8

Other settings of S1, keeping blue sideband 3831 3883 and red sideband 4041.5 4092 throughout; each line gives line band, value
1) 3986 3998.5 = 0.35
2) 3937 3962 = -0.83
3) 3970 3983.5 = 2.14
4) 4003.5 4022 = -0.87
